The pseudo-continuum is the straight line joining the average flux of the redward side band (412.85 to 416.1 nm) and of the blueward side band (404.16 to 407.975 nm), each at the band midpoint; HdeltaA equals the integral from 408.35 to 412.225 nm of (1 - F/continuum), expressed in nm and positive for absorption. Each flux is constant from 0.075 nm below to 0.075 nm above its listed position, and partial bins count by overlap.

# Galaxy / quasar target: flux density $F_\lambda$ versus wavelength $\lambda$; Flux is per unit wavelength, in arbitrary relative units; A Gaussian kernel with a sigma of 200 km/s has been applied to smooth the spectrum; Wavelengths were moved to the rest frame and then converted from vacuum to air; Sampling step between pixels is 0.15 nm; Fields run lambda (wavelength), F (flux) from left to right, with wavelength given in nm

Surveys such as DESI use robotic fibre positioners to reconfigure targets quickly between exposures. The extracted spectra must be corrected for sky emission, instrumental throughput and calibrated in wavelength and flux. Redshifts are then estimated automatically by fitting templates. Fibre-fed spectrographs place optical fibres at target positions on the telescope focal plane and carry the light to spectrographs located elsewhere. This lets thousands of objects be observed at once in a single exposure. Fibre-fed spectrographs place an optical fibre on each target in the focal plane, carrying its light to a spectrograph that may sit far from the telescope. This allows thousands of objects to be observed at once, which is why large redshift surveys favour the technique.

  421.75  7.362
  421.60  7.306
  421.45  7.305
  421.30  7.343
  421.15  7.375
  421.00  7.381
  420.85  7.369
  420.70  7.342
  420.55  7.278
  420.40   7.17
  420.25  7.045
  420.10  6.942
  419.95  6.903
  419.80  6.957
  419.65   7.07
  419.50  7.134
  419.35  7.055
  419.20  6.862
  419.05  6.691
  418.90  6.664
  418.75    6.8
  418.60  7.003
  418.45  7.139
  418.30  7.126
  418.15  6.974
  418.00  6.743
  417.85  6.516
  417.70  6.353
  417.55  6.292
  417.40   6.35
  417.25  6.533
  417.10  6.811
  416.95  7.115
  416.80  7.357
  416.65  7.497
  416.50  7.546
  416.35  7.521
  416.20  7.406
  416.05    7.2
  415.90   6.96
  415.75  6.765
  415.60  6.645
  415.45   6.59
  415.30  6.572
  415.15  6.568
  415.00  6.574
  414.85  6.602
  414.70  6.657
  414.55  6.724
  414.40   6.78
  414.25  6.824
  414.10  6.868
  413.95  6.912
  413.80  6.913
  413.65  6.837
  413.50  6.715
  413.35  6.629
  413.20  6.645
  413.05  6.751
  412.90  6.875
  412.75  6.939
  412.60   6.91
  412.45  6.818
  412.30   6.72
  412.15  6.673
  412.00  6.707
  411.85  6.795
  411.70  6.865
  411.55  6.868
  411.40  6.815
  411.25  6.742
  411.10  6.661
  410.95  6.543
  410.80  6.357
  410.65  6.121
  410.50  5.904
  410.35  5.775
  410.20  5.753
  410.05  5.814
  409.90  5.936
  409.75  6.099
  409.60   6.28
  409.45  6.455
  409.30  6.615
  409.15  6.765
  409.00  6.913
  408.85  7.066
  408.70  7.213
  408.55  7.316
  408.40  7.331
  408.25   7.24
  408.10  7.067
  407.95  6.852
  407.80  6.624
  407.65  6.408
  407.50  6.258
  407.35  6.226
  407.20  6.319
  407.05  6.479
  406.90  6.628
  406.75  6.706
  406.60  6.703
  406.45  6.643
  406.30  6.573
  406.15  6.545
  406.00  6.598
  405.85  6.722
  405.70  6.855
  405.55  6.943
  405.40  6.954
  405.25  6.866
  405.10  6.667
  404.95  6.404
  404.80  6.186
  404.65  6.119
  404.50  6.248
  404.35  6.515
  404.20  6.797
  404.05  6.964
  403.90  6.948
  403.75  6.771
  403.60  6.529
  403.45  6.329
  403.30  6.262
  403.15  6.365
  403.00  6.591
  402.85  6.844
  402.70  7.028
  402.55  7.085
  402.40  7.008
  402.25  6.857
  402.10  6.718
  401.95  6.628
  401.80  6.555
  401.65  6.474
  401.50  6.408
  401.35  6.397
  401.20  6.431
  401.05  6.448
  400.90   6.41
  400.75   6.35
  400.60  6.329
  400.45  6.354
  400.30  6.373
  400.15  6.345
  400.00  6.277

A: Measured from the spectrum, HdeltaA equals 0.06 nm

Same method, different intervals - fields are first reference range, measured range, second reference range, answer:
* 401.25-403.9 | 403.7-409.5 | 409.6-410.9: -0.373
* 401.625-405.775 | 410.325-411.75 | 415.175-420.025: 0.065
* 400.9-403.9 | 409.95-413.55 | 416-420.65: 0.144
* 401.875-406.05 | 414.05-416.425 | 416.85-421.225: 0.014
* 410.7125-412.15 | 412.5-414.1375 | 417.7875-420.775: -0.013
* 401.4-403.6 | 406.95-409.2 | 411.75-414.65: -0.027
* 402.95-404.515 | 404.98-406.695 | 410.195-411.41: -0.059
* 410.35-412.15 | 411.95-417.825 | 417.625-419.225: -0.126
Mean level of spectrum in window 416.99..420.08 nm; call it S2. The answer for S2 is 6.8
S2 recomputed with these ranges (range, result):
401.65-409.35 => 6.7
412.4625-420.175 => 6.86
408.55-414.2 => 6.61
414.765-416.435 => 6.86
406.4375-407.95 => 6.51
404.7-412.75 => 6.61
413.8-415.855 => 6.71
